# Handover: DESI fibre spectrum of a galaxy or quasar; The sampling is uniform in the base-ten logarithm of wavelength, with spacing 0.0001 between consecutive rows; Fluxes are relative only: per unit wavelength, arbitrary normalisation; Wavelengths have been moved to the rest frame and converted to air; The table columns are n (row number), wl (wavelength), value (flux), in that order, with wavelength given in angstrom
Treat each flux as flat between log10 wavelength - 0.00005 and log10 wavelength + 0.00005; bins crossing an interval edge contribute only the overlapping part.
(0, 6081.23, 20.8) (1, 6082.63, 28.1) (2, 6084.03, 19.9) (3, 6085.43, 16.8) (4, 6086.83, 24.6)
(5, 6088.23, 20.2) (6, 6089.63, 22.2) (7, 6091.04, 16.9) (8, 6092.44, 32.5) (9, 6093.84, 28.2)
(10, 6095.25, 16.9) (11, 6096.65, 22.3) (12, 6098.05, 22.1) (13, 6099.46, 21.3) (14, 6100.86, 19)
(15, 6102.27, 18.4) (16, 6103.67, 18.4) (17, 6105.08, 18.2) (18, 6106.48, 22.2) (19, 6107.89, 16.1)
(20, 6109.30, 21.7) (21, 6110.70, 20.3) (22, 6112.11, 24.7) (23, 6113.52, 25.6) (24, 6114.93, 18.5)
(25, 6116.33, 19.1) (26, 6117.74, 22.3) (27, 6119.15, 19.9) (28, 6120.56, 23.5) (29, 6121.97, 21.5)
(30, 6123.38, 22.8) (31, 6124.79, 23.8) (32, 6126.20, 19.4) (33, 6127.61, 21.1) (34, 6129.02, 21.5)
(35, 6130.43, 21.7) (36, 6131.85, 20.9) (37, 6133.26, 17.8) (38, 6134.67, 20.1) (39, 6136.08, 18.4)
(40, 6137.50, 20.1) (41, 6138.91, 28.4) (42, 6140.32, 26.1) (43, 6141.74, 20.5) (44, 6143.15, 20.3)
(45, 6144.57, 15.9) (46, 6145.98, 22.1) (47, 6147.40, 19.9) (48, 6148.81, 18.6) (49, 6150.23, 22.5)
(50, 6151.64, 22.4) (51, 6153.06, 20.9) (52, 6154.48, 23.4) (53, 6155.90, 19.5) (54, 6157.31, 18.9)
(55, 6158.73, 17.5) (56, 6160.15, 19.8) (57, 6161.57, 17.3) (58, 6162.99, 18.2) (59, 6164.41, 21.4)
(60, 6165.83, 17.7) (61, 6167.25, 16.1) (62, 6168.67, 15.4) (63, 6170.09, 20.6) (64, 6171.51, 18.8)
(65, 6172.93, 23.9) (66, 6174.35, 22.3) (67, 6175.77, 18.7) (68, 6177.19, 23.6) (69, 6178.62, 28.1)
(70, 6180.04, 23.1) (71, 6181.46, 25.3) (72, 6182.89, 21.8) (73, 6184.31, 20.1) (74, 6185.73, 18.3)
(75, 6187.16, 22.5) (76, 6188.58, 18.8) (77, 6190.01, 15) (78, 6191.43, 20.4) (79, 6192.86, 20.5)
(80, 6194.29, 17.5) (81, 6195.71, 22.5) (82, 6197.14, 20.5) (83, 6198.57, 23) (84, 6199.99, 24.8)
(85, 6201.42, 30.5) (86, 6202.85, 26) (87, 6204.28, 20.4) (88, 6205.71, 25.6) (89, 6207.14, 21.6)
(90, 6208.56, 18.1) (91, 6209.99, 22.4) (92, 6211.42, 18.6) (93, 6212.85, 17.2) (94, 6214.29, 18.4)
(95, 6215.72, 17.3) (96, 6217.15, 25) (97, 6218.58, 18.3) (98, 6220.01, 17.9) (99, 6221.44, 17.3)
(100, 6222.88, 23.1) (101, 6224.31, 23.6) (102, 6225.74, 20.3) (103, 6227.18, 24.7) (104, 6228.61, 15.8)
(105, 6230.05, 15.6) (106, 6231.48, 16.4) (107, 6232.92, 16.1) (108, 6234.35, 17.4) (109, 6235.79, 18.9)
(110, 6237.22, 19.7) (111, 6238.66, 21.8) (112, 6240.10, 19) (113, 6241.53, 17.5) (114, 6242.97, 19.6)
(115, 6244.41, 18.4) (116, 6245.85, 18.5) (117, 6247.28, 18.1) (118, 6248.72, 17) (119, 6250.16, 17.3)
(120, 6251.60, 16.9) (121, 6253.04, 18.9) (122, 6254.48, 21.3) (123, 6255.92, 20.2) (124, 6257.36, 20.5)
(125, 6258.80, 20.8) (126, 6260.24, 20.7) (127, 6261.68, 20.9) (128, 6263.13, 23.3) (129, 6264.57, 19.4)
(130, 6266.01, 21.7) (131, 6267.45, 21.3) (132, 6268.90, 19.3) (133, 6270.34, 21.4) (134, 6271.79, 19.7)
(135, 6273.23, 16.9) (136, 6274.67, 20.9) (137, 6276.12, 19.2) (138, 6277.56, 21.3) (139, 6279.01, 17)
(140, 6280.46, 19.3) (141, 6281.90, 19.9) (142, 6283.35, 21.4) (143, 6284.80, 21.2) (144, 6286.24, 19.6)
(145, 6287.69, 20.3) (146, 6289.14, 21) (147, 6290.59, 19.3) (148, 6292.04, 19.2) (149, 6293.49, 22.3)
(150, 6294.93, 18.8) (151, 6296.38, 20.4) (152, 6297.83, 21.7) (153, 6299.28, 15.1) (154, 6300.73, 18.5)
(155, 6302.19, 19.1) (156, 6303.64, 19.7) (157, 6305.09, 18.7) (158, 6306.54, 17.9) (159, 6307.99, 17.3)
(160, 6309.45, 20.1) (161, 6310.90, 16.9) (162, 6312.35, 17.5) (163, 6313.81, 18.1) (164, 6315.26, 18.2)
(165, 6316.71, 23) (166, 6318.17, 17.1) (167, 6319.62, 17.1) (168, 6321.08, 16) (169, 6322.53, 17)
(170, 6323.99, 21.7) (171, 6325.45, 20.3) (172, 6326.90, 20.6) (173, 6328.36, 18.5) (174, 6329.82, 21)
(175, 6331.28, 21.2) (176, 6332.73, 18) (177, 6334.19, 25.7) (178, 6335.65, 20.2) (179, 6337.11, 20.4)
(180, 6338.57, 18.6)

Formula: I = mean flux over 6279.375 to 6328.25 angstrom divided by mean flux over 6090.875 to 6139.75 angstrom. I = 0.90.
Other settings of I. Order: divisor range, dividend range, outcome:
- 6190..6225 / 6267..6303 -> 0.93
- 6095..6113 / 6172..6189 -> 1.10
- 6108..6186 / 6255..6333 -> 0.94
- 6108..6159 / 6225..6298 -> 0.93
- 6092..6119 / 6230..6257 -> 0.87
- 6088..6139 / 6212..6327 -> 0.91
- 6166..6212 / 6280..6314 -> 0.90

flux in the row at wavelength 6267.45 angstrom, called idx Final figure 21.3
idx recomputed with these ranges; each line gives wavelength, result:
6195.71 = 22.5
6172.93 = 23.9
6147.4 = 19.9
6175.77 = 18.7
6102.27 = 18.4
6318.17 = 17.1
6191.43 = 20.4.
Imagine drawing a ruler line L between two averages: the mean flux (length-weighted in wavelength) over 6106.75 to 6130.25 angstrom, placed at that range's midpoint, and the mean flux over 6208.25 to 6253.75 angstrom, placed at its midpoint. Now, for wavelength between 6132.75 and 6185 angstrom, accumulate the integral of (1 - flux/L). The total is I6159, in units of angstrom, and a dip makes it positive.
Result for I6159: -0.55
